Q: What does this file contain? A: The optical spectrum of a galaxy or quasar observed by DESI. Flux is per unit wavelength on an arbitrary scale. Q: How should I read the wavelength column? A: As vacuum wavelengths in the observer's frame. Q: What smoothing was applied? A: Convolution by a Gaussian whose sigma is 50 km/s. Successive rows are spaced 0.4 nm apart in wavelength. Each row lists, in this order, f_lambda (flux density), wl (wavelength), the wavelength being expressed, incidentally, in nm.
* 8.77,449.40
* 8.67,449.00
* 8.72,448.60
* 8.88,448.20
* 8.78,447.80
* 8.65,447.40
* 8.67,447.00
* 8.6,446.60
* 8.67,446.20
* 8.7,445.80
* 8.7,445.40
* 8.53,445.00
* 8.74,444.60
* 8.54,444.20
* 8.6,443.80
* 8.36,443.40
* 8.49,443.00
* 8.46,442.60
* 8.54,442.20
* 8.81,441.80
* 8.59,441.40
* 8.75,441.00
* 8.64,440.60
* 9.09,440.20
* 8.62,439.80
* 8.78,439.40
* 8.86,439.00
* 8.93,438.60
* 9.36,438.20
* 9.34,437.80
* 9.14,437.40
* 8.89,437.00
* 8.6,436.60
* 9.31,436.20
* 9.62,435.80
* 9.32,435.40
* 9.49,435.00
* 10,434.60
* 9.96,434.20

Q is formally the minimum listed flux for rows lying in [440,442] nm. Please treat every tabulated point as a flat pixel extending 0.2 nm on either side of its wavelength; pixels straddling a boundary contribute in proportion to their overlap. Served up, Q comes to 8.59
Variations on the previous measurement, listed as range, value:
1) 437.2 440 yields 8.62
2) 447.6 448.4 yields 8.78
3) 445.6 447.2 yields 8.6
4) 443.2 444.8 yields 8.36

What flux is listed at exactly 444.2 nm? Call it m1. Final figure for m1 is 8.54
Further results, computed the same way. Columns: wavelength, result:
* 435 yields 9.49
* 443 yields 8.49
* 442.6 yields 8.46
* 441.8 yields 8.81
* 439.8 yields 8.62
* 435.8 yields 9.62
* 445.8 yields 8.7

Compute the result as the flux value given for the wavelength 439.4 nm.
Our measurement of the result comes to 8.78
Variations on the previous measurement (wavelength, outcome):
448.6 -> 8.72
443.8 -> 8.6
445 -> 8.53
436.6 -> 8.6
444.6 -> 8.74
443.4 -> 8.36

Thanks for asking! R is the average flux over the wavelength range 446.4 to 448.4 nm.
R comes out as 8.72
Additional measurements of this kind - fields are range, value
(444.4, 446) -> 8.67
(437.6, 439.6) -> 9.05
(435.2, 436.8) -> 9.21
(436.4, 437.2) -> 8.75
